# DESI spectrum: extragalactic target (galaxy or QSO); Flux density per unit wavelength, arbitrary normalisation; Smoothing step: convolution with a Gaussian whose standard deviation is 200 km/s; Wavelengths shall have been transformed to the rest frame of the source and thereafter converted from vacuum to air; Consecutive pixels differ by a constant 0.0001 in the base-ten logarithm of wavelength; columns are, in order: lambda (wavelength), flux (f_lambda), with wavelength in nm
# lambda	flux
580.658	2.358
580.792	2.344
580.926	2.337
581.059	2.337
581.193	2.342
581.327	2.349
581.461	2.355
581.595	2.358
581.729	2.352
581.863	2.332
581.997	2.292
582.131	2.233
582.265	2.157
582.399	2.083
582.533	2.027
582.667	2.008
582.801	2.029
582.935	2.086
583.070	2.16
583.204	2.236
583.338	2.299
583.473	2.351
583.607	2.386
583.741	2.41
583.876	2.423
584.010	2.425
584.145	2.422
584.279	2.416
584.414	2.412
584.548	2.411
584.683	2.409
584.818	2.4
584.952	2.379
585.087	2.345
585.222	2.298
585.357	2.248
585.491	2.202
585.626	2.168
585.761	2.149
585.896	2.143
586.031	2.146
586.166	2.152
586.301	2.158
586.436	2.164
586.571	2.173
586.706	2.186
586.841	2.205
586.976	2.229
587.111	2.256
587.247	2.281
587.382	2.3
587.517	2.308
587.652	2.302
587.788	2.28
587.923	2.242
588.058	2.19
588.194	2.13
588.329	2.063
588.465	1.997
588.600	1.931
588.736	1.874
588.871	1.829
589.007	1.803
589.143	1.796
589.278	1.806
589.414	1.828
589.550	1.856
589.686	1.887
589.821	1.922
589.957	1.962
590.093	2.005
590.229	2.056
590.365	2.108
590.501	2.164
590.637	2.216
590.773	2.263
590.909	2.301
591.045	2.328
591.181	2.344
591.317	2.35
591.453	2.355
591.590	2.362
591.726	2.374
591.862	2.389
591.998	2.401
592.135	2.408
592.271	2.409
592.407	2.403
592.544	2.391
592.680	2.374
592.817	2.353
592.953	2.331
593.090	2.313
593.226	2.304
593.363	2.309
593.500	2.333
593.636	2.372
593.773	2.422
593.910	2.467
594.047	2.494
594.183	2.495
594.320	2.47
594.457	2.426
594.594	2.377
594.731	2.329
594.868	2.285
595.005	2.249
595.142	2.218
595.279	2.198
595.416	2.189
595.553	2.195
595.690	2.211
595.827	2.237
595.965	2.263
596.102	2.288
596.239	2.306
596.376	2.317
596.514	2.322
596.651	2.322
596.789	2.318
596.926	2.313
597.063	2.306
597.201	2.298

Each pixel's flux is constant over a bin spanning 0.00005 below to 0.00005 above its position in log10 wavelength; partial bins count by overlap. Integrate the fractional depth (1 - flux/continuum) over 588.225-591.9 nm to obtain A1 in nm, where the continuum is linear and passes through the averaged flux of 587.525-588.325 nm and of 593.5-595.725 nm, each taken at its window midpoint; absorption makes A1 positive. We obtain 0.30 nm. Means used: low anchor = 2.22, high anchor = 2.34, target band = 2.08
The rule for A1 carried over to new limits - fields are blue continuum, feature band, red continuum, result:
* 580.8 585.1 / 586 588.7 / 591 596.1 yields 0.158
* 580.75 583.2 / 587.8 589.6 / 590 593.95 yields 0.257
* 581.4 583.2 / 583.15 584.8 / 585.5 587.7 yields -0.141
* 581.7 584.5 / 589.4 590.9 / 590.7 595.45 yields 0.184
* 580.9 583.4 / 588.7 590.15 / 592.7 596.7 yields 0.264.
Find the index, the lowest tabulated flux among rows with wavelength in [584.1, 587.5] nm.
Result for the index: 2.143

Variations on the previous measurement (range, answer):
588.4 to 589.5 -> 1.796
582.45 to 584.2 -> 2.008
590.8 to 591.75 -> 2.301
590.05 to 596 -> 2.005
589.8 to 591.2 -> 1.922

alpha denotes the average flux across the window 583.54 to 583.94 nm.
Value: 2.41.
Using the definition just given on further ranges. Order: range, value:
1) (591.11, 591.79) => 2.36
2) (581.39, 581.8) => 2.35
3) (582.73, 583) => 2.06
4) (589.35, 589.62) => 1.84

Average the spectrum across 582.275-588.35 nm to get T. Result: 2.25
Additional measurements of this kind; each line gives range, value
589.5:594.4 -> 2.29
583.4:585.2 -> 2.4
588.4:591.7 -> 2.06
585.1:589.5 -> 2.12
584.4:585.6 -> 2.34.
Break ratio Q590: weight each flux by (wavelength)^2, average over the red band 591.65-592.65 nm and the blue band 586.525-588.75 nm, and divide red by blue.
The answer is 1.12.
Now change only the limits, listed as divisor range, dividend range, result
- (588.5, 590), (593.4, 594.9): 1.31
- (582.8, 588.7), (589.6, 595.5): 1.04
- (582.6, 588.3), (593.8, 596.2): 1.06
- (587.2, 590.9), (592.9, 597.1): 1.15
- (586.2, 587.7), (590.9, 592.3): 1.08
